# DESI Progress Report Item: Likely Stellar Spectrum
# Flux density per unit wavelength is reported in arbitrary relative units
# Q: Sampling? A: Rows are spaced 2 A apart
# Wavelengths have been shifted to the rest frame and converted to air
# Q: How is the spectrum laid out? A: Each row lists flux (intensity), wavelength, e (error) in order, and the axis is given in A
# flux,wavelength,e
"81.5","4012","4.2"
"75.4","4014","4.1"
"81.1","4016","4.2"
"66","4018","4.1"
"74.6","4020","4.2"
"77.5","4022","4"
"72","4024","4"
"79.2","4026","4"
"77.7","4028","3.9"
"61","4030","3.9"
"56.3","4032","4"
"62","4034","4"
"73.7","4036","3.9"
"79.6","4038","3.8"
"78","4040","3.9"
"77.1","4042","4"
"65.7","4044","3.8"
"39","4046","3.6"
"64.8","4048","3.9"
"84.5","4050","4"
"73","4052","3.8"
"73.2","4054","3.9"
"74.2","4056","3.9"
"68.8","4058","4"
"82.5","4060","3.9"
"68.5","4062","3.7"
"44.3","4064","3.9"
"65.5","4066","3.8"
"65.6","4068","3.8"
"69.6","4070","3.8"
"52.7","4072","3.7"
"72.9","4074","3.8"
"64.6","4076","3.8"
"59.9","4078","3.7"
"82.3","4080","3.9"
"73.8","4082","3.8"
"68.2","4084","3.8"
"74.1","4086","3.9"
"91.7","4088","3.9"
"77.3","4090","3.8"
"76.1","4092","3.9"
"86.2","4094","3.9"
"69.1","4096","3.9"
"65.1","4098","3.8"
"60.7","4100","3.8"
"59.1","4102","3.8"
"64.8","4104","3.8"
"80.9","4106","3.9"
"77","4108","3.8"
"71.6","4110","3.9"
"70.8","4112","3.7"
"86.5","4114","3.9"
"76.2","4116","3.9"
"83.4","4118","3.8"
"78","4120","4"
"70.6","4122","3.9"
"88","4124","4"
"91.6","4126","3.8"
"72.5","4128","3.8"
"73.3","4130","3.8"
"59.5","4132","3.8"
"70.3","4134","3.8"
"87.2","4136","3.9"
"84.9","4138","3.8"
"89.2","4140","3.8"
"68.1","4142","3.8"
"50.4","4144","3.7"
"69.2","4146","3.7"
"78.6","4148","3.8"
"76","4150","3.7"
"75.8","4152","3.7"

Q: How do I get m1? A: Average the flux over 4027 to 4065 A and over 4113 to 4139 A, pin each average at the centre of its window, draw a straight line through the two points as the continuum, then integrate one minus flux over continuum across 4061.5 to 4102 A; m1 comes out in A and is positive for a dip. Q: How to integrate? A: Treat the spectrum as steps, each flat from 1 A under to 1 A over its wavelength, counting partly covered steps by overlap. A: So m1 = 2.2 A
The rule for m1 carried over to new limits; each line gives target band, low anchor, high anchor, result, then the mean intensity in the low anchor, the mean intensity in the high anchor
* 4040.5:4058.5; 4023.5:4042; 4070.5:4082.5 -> 0.18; 71.4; 67.5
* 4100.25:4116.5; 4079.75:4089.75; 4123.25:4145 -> 0.86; 77.6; 75.8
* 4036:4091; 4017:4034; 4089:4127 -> 1.82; 70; 75.4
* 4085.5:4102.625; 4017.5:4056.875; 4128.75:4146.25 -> -0.45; 70.5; 72.6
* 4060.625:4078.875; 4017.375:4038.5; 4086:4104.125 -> 2.26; 70.8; 72.7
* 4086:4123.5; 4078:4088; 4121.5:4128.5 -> 1.72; 74.8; 82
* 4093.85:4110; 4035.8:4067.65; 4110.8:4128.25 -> 1.59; 69.3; 80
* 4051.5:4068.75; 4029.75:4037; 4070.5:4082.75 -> -0.60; 63.5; 67.7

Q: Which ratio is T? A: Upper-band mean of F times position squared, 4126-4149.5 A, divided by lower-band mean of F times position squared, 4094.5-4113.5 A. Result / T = 1.1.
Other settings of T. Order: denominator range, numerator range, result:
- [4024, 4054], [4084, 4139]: 1.13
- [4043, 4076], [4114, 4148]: 1.19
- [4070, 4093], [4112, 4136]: 1.10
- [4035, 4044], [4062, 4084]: 0.88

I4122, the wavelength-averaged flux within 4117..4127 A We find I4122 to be 82.3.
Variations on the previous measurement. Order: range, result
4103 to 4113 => 73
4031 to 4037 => 64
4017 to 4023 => 72.7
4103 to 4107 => 72.8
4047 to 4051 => 74.7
